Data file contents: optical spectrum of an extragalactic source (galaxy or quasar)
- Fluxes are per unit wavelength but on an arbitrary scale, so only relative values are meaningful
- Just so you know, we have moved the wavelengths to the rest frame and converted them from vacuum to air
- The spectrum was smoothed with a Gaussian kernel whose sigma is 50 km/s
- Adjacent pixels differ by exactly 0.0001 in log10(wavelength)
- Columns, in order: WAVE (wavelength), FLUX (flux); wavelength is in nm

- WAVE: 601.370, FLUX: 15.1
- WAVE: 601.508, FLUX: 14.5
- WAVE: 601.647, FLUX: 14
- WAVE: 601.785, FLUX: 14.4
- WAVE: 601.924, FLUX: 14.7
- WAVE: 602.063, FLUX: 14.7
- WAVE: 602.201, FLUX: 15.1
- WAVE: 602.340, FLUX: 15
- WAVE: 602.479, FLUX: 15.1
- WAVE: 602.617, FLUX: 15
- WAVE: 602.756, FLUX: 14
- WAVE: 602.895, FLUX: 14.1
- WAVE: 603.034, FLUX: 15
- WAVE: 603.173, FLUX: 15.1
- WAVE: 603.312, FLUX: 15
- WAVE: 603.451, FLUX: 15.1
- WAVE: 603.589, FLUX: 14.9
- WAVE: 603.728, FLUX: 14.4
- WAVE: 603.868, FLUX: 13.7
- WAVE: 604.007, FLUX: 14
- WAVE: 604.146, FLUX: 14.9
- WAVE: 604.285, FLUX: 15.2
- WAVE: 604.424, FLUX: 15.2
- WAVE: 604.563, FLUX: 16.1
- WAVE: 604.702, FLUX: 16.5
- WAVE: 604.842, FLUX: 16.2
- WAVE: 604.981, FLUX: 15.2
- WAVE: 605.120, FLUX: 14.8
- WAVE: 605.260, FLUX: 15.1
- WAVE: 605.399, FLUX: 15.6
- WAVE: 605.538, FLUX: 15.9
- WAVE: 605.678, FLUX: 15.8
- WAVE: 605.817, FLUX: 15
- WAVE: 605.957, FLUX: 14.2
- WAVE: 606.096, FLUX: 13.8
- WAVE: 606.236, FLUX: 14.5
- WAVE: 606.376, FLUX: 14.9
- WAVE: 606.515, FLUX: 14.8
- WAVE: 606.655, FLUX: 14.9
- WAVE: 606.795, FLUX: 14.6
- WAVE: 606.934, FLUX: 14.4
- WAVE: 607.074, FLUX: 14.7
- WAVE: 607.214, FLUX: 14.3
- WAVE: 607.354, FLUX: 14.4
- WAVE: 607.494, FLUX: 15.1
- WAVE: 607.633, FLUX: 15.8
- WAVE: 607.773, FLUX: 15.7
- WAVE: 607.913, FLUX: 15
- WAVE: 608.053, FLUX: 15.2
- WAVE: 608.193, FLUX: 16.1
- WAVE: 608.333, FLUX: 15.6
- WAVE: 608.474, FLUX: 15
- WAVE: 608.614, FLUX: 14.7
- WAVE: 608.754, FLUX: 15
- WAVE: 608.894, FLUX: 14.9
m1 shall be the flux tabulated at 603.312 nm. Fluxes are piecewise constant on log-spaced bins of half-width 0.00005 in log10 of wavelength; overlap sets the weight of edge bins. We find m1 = 15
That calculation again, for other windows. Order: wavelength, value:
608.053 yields 15.2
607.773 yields 15.7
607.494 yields 15.1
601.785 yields 14.4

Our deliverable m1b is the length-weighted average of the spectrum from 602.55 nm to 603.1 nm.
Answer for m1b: 14.5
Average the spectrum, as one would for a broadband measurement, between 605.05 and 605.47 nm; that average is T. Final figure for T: 15.2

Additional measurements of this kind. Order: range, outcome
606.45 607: 14.7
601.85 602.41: 14.9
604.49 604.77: 16.3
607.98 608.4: 15.6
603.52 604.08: 14.2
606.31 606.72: 14.9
